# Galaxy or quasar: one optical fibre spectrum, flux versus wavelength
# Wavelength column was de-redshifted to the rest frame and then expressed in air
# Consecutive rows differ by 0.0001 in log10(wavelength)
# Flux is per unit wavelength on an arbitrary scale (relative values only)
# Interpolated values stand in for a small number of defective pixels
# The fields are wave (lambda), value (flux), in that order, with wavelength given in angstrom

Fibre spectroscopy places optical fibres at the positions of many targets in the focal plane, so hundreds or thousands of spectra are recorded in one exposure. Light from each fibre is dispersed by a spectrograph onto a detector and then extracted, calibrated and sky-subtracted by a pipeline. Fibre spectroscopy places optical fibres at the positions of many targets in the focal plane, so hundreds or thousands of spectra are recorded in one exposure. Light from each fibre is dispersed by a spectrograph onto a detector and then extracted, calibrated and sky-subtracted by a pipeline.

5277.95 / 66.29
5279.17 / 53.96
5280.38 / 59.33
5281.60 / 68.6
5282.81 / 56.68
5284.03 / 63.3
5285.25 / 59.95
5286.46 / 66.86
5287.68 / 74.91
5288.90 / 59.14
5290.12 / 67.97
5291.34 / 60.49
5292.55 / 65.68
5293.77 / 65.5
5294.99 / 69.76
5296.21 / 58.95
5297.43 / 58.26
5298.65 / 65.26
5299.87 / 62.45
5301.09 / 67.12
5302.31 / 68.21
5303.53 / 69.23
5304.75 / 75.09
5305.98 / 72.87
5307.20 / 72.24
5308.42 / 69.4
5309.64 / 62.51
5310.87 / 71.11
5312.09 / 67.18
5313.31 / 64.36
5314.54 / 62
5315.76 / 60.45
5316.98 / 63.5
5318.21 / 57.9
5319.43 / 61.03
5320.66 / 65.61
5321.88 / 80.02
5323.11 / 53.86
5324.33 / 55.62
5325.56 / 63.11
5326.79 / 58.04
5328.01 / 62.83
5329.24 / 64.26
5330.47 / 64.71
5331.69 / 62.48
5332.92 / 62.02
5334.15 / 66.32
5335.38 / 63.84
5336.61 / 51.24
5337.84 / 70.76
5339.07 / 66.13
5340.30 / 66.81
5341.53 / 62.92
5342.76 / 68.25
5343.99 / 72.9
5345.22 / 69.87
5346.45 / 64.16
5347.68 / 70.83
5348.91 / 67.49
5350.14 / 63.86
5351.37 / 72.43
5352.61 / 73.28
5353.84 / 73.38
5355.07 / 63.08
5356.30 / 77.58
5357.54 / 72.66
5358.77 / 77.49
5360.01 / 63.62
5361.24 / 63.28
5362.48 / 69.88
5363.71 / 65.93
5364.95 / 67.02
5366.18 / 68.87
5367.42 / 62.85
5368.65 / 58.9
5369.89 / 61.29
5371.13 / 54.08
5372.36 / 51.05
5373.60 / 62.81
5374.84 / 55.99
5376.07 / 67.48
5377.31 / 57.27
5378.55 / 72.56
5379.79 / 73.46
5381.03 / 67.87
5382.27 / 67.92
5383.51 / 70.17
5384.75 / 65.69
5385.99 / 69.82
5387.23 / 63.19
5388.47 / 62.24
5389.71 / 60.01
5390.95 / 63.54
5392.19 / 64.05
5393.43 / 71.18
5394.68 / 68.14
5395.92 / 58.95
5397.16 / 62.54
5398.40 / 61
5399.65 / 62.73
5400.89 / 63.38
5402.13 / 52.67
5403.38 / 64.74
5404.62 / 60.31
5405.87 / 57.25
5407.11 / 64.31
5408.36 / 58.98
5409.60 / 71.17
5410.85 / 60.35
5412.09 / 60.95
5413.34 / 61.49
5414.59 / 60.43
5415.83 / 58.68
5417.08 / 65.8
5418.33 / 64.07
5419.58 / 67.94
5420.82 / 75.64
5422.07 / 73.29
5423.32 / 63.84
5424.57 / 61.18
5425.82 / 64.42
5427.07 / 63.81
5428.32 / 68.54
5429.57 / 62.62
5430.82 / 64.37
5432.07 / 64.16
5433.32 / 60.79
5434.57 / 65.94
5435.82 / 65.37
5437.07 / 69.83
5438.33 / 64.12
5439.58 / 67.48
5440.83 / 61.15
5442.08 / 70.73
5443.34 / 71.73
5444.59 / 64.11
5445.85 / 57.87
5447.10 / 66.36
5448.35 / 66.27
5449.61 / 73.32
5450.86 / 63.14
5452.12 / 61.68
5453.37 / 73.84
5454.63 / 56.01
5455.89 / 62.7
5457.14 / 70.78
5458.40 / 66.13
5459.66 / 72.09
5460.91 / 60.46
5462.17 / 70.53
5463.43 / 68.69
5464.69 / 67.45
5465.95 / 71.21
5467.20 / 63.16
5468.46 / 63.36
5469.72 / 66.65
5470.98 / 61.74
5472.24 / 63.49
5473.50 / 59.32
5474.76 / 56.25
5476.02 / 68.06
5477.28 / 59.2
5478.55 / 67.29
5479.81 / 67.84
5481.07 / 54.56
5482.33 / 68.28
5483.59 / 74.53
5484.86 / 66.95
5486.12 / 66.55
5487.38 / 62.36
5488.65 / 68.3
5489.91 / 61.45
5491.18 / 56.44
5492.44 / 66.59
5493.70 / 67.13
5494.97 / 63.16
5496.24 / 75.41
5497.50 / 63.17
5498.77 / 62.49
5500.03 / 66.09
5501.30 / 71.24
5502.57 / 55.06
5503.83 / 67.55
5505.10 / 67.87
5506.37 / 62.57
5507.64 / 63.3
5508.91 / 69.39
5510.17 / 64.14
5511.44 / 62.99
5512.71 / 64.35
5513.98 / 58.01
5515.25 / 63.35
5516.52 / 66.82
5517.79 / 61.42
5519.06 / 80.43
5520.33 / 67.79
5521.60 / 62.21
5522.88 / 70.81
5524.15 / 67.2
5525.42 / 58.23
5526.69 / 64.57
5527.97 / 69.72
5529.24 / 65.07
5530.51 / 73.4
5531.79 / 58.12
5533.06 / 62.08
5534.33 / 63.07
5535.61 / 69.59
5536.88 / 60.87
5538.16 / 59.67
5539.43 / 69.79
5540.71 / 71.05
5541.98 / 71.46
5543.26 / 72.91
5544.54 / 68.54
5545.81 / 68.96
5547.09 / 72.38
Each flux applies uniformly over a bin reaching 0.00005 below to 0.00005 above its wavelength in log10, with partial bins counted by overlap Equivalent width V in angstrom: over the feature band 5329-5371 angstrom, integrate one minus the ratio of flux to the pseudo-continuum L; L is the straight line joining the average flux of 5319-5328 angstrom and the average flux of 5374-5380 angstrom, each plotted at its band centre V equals -2.0 angstrom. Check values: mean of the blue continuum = 62.5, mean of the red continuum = 64.7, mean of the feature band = 66.6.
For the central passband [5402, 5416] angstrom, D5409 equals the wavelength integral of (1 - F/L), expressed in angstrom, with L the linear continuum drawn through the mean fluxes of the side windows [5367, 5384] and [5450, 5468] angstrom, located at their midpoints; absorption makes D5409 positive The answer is 0.7 angstrom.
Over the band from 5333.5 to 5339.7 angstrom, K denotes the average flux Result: 63.6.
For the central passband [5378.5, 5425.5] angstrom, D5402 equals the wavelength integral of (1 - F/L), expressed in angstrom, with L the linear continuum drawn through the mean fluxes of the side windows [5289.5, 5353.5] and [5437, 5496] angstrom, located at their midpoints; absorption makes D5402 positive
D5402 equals 0.7 angstrom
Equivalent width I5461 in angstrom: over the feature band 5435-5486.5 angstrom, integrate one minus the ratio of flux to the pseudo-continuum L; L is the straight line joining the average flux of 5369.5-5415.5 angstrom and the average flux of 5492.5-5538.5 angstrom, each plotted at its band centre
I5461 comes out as -1.09 angstrom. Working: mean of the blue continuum 63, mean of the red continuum 65.3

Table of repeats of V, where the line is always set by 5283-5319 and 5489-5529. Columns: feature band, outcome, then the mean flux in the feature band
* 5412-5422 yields 0.0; 65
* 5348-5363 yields -1.0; 69.8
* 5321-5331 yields 0.4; 62.9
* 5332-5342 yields 0.3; 63.7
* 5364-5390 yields 0.6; 63.9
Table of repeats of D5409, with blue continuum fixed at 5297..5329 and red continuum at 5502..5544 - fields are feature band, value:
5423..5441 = 0.2 angstrom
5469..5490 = 0.4 angstrom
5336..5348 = -0.2 angstrom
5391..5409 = 0.8 angstrom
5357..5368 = -0.5 angstrom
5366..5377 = 0.9 angstrom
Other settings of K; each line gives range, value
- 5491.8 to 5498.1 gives 67.2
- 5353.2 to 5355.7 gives 68.6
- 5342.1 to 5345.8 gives 70.3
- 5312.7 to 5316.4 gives 62.3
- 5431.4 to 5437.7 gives 65.2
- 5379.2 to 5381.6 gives 70.7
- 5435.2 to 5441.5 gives 65.6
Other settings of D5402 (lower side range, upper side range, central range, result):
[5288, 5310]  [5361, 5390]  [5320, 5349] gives 0.3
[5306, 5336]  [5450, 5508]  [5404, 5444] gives 0.0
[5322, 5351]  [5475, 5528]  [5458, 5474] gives -0.2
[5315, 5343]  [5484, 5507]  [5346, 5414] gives -1.3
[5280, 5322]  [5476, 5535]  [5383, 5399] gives 0.2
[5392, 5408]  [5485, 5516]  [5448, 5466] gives -0.9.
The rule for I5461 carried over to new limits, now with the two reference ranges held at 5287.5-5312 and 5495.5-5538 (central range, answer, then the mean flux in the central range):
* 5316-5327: 0.7 angstrom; 62.2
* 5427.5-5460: 0.0 angstrom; 65.7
